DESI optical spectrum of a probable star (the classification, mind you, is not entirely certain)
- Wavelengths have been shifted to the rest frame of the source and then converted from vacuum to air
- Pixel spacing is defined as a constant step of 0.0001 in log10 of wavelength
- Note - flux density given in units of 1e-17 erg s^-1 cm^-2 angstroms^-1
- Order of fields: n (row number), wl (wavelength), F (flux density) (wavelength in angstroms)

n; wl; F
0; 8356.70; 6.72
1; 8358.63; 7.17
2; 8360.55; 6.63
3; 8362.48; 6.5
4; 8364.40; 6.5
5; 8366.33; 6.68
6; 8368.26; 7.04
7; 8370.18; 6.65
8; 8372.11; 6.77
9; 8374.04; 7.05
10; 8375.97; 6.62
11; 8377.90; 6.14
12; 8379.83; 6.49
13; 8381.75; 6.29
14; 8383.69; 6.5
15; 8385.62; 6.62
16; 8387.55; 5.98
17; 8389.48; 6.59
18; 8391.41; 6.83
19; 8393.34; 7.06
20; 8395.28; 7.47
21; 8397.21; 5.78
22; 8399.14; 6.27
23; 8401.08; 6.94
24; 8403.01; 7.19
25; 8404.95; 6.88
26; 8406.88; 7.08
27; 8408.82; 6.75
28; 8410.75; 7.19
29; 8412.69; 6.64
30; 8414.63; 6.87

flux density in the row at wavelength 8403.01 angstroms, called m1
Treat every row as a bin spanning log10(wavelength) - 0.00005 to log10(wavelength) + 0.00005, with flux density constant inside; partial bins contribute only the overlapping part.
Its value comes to 7.19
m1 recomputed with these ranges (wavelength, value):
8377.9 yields 6.14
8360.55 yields 6.63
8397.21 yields 5.78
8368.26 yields 7.04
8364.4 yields 6.5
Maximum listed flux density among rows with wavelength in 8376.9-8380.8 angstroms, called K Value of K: 6.49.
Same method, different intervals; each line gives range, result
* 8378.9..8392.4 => 6.83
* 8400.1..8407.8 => 7.19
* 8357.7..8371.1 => 7.17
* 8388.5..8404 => 7.47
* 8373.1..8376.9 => 7.05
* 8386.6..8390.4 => 6.59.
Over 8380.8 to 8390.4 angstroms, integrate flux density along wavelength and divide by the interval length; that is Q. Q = 6.39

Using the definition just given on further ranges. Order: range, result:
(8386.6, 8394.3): 6.62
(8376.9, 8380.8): 6.33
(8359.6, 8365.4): 6.54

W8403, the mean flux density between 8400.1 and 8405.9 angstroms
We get 7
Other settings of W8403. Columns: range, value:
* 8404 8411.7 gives 6.98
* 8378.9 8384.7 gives 6.43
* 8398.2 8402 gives 6.59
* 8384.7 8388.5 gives 6.3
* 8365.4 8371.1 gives 6.8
